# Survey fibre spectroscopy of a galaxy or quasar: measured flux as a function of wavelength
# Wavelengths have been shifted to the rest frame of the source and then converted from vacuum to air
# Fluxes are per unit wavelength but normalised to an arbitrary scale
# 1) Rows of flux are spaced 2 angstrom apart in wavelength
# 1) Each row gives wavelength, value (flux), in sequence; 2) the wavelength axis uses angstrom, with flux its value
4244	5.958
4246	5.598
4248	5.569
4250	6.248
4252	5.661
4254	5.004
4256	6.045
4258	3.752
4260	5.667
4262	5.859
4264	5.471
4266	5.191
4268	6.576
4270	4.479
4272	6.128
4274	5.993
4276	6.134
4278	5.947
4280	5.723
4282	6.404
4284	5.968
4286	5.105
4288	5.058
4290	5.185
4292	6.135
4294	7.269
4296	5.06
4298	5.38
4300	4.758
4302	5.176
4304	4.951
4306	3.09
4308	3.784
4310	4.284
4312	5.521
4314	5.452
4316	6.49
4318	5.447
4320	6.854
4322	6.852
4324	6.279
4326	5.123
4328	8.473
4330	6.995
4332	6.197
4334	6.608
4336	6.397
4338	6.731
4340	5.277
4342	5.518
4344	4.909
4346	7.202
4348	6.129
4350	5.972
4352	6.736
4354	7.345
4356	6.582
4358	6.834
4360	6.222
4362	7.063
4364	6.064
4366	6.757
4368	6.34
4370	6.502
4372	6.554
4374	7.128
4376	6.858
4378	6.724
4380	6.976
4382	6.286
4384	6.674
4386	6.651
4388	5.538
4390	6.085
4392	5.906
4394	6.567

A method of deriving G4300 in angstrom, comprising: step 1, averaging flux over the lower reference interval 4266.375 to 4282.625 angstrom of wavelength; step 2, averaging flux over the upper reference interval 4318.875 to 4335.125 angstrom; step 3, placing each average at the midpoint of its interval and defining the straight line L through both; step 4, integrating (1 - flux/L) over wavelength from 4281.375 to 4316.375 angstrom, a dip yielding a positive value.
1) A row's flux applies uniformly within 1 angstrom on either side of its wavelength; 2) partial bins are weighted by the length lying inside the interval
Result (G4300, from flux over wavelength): 5.52 angstrom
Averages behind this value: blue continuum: 5.88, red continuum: 6.66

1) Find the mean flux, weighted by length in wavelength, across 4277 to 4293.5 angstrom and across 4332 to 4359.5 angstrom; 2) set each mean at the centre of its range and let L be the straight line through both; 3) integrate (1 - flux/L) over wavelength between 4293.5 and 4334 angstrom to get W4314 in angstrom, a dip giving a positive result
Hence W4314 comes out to 2.3 angstrom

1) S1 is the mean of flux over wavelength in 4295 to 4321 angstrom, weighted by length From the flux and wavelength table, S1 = 5.1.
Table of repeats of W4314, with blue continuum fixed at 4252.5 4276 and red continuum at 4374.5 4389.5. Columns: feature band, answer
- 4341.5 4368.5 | -0.5 angstrom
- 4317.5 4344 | -1.1 angstrom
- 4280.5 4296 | -0.3 angstrom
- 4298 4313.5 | 3.4 angstrom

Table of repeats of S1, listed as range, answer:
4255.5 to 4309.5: 5.4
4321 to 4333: 6.65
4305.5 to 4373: 6.16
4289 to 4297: 5.91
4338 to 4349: 5.89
